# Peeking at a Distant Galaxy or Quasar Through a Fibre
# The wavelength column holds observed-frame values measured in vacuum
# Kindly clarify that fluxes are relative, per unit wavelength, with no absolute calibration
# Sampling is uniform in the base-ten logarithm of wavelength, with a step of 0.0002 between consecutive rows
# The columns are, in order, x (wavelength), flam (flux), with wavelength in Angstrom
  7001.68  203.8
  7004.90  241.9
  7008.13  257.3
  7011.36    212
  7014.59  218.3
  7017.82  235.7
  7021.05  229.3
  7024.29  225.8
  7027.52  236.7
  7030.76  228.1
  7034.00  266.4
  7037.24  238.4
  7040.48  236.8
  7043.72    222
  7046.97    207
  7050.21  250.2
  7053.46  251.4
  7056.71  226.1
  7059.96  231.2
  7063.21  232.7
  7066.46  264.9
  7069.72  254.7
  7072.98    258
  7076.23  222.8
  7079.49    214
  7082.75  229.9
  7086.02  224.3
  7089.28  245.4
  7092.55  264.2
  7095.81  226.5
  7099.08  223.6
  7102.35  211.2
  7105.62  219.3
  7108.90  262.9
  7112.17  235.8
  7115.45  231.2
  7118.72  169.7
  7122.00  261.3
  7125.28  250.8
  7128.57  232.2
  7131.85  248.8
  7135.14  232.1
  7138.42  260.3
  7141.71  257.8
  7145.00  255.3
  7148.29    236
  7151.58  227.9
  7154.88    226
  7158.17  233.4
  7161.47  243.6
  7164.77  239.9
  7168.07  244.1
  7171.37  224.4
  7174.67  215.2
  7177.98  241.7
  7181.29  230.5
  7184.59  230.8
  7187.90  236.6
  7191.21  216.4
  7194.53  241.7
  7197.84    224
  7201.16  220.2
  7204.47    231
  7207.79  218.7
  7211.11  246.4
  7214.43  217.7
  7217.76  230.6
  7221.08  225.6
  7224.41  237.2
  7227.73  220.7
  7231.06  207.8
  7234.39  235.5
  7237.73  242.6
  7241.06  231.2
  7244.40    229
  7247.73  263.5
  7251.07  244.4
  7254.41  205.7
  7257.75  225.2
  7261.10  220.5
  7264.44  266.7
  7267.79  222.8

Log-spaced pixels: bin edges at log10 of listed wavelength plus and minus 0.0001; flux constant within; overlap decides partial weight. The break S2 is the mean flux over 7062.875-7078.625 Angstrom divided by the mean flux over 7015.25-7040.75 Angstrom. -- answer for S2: 1.04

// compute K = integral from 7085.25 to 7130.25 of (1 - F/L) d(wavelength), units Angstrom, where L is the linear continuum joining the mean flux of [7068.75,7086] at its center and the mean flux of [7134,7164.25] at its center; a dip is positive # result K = 0.8 Angstrom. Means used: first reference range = 234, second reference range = 242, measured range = 233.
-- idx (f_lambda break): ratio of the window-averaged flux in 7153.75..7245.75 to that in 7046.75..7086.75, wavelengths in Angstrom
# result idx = 1.0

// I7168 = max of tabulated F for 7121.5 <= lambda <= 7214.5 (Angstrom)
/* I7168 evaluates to 261.3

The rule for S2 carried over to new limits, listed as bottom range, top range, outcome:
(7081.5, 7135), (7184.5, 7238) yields 0.98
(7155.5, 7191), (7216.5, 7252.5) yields 1.00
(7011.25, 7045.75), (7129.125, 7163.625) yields 1.04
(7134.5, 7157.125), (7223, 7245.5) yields 0.94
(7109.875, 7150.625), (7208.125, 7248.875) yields 0.97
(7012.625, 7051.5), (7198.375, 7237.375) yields 0.98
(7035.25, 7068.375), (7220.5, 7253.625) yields 0.99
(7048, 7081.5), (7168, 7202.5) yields 0.95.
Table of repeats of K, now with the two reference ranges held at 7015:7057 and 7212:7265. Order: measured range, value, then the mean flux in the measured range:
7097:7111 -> 0.24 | 229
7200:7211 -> 0.23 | 227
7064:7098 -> -0.89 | 240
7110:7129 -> 0.18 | 231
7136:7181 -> -1.17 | 239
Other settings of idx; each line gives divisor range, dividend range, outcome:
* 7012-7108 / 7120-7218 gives 1.01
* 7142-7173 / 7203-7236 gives 0.96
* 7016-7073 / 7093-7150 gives 0.99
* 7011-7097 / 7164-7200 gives 0.98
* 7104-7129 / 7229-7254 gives 1.01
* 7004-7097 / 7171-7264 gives 0.97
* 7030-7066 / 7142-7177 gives 1.00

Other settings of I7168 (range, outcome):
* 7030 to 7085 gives 266.4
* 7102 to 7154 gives 262.9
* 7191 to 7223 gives 246.4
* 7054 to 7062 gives 231.2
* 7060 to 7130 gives 264.9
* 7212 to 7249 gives 263.5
